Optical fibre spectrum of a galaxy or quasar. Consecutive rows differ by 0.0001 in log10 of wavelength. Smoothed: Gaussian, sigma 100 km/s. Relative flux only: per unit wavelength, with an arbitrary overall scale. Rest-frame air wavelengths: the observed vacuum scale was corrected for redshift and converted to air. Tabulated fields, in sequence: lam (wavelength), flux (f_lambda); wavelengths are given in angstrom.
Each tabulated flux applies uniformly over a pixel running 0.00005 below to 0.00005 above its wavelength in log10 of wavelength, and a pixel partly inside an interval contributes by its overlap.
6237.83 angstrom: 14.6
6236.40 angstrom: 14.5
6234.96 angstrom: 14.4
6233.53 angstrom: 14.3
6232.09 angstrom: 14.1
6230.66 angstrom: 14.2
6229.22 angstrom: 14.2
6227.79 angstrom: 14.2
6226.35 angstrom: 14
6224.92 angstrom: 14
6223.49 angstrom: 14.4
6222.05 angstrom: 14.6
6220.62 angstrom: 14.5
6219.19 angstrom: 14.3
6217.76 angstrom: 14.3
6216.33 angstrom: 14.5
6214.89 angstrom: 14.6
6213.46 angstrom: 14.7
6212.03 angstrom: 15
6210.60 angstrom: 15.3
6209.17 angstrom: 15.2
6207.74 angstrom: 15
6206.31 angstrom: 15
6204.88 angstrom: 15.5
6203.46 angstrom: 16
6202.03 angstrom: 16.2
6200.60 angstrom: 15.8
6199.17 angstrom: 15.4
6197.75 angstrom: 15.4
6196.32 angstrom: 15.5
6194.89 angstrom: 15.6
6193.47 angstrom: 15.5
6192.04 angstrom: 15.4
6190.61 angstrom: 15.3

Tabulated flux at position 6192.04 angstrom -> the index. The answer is 15.4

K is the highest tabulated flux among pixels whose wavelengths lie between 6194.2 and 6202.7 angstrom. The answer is 16.2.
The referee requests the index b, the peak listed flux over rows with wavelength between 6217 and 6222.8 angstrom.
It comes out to 14.6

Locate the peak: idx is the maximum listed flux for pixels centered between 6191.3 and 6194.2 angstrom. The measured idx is 15.5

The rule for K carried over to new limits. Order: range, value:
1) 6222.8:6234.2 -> 14.4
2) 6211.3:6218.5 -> 15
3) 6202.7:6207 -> 16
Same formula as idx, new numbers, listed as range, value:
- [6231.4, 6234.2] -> 14.3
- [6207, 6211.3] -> 15.3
